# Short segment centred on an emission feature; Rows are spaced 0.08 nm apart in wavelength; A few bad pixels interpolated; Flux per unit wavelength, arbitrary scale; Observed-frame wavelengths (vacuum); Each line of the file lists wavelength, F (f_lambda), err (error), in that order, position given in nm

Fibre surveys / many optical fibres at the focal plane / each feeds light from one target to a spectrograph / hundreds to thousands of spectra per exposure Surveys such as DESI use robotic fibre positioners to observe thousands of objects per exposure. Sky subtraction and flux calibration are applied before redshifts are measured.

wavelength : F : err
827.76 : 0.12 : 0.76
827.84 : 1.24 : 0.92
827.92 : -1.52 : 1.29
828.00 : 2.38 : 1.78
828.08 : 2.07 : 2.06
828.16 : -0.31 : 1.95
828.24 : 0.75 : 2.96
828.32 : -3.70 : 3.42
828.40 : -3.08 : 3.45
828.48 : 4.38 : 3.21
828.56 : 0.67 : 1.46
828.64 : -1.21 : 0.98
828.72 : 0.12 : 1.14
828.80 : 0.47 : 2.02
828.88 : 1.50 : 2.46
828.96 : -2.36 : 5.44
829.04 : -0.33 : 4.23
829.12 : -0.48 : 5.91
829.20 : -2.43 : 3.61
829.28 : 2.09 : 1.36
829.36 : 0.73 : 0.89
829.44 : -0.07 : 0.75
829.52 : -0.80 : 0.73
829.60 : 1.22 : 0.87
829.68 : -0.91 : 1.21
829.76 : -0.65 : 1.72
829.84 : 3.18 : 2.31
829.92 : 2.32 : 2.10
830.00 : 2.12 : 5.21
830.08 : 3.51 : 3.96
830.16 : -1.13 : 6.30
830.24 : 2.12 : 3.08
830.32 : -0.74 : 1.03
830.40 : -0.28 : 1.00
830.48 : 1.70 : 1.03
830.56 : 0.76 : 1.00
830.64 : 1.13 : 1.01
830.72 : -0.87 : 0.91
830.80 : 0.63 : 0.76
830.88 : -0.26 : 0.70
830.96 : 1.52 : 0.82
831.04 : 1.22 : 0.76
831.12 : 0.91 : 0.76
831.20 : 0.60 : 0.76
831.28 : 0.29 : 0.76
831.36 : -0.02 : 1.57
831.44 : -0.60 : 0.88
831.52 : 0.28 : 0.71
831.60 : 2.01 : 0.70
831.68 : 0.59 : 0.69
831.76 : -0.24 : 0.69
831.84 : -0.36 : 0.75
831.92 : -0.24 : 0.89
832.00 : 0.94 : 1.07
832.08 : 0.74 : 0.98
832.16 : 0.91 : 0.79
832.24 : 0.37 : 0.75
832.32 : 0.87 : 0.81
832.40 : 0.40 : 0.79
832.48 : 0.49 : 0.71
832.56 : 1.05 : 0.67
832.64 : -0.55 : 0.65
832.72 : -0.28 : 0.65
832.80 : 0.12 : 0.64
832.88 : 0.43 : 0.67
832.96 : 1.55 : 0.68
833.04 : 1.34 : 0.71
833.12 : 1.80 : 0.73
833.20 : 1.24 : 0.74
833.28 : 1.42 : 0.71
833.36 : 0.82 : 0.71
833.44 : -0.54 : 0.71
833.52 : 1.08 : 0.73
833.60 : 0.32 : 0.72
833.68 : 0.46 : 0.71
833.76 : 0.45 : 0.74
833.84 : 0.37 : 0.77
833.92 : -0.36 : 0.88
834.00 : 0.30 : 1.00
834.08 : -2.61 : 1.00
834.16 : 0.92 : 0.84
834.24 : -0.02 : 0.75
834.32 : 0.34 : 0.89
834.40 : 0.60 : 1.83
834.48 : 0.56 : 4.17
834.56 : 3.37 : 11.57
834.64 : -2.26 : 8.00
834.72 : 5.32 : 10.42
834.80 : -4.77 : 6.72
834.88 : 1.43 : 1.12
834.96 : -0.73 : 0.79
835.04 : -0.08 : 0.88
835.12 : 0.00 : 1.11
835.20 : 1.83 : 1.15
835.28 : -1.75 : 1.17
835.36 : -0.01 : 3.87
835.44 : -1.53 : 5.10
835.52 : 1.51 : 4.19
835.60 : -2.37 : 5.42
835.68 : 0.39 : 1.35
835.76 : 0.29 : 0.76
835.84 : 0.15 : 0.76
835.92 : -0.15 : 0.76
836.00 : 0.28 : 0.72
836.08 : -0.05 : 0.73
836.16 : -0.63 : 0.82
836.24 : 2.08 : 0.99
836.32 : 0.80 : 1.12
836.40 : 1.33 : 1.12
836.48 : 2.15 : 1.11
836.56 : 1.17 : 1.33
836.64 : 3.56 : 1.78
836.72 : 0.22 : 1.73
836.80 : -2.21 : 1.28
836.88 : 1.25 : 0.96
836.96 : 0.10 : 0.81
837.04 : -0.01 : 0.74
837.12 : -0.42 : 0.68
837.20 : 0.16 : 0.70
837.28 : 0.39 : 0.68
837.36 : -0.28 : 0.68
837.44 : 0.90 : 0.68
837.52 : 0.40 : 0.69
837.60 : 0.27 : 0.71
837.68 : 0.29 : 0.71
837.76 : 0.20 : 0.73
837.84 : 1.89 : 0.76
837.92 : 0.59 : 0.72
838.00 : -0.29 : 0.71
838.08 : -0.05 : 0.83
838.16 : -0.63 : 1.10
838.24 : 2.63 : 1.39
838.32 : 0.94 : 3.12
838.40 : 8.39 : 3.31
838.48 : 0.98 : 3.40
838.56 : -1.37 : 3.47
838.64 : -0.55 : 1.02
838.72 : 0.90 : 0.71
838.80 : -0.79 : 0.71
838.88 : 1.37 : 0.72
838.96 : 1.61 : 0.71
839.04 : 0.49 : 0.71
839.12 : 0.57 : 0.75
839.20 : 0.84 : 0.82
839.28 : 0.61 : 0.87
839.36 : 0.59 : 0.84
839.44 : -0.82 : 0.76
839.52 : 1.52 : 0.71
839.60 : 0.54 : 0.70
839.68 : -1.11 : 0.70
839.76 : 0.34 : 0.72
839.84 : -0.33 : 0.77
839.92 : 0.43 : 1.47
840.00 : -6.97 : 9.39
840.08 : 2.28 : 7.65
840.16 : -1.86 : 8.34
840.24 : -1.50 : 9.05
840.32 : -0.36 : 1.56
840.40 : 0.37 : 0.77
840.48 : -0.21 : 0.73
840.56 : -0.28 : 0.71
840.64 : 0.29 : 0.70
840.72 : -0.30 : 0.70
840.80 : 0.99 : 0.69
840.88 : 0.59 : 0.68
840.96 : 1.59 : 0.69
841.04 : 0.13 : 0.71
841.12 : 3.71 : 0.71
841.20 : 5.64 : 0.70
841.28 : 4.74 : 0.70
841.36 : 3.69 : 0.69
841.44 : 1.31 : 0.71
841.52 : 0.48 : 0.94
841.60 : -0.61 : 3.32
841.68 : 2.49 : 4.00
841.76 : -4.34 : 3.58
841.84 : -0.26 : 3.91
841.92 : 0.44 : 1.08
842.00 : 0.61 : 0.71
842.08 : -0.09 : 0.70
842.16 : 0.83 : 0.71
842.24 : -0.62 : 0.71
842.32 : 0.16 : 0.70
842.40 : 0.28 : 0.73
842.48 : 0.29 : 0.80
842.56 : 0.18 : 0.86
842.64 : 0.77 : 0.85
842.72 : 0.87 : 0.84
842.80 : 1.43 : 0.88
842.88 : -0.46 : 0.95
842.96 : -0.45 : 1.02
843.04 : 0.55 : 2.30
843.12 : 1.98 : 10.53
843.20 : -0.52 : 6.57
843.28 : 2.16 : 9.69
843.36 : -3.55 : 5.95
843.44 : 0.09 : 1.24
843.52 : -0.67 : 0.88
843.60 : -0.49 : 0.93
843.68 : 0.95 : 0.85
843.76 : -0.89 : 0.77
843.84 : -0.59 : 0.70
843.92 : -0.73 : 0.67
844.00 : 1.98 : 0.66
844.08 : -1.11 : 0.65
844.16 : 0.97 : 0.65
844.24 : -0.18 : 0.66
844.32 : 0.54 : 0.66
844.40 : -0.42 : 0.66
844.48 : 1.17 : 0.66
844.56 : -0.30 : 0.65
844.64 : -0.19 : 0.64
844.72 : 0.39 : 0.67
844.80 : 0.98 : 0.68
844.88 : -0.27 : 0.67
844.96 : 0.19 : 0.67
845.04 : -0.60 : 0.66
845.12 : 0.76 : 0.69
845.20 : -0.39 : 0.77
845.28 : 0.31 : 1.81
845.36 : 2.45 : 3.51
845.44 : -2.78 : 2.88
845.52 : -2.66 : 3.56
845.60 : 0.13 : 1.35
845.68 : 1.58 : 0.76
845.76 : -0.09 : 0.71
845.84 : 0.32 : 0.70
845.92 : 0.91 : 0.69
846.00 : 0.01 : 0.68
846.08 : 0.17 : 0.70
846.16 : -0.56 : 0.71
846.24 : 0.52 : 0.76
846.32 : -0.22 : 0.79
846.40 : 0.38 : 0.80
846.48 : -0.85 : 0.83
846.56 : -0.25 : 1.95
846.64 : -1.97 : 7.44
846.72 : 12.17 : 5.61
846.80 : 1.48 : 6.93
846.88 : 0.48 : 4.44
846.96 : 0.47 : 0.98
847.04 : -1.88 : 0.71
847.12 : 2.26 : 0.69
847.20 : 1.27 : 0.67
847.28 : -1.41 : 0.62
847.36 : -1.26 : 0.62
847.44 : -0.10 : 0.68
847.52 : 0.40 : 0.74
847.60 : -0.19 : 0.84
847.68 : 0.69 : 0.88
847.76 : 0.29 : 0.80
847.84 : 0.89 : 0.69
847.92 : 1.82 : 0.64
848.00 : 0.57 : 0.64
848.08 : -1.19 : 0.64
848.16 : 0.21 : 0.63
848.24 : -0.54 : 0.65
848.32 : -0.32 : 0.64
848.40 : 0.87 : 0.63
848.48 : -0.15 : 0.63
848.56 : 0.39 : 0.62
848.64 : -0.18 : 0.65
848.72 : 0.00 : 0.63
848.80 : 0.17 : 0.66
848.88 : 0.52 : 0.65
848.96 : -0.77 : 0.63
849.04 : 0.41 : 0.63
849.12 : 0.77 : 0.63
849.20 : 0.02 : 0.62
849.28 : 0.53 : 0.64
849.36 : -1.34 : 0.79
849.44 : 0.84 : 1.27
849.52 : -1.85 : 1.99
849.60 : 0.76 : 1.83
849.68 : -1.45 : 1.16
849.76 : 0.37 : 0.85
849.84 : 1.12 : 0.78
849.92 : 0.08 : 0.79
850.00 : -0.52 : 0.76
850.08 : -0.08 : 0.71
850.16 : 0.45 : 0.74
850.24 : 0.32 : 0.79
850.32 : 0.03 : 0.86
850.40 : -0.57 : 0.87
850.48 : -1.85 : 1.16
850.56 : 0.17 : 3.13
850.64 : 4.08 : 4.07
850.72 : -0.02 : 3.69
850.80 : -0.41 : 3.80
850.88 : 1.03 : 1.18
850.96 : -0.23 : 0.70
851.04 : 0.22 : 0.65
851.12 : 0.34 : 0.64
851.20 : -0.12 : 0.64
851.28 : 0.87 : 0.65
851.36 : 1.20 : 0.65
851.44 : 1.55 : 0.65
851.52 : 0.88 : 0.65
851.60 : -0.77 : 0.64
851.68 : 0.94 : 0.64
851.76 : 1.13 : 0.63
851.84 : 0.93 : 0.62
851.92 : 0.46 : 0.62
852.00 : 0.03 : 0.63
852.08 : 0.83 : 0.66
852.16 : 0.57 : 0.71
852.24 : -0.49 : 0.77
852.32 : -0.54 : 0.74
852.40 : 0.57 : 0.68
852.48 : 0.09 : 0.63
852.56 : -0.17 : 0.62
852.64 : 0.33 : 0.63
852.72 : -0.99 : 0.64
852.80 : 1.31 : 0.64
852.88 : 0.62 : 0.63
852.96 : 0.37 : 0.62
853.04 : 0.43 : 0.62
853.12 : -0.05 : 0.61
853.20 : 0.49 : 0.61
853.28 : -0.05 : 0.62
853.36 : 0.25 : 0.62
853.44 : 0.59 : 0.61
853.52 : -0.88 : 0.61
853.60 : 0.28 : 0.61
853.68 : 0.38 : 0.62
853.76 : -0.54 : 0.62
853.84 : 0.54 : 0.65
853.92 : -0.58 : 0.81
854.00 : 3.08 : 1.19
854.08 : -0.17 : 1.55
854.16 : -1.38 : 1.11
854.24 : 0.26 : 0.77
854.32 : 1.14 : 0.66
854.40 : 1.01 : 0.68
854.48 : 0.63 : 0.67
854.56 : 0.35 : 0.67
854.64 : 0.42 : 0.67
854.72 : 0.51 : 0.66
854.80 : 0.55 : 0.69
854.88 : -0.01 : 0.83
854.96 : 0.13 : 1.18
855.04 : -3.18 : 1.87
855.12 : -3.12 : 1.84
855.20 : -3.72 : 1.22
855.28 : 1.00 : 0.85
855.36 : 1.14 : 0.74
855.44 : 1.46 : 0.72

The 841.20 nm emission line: [O III]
